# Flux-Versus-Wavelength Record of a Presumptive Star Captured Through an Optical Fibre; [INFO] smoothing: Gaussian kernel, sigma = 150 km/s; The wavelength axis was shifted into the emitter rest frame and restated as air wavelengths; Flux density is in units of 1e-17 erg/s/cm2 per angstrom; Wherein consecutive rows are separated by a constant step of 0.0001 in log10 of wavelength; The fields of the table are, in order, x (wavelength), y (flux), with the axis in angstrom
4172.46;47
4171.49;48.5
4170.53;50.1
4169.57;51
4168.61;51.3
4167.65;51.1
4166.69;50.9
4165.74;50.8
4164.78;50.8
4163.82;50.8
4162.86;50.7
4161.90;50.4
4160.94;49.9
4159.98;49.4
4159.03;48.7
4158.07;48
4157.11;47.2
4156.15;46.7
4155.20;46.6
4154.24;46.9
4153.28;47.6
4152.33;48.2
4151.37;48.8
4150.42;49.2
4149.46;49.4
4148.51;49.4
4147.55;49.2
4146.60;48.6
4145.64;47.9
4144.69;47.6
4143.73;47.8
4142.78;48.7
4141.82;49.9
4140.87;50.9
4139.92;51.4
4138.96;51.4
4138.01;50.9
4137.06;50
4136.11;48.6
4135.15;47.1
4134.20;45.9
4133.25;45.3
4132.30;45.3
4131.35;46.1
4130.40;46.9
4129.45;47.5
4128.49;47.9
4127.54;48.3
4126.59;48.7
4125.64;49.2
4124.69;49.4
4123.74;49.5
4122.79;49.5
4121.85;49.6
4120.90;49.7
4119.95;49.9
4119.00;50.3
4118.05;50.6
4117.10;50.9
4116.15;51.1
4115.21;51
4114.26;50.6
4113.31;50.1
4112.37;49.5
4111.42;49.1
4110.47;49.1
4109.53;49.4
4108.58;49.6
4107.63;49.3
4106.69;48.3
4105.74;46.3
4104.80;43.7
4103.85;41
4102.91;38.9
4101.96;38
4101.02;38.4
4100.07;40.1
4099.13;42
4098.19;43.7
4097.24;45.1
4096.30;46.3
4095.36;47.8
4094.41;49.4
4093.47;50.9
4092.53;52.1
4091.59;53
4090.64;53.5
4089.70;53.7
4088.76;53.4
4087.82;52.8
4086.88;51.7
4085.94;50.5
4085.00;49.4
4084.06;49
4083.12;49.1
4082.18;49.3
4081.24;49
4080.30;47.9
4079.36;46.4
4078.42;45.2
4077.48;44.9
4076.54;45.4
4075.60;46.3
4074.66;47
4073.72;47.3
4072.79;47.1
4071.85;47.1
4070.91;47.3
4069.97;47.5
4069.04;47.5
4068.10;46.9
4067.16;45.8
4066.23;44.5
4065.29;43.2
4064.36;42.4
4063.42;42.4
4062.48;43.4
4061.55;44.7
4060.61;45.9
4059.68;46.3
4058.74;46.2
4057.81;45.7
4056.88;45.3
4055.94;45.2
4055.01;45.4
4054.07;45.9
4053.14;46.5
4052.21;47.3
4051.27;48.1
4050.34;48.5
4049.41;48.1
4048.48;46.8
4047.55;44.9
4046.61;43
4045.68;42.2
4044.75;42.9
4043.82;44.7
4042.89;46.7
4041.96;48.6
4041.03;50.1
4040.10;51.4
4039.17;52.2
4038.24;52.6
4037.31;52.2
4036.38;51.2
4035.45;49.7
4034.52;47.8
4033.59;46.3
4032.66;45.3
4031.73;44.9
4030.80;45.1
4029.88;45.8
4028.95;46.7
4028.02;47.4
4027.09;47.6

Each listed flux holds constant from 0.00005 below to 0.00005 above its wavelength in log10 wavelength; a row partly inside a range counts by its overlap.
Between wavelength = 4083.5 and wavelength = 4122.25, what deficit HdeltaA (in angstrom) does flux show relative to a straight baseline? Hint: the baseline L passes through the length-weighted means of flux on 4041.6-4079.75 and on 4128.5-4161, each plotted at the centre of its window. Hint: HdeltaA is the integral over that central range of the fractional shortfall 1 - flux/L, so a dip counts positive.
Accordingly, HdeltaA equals -1.02 angstrom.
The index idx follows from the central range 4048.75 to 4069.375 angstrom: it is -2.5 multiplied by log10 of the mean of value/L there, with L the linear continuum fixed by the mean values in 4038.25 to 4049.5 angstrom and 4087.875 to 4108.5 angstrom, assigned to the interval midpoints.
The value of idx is 0.03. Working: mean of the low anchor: 47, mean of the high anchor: 46.6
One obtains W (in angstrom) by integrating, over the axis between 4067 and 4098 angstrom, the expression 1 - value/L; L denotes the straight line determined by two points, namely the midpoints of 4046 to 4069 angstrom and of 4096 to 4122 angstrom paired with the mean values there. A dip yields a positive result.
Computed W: -1.7 angstrom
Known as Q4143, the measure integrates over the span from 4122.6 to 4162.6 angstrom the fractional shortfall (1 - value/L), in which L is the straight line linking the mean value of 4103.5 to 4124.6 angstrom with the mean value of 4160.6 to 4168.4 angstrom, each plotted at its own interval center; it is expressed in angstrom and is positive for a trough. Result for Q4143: 1.2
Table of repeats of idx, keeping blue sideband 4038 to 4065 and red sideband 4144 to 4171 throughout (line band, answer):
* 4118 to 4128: -0.03 mag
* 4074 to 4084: 0.00 mag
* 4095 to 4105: 0.13 mag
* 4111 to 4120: -0.05 mag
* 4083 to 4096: -0.09 mag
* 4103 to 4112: 0.02 mag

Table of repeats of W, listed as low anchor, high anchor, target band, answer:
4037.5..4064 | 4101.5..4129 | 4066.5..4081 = 0.1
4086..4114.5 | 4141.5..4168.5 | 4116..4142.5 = -0.3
